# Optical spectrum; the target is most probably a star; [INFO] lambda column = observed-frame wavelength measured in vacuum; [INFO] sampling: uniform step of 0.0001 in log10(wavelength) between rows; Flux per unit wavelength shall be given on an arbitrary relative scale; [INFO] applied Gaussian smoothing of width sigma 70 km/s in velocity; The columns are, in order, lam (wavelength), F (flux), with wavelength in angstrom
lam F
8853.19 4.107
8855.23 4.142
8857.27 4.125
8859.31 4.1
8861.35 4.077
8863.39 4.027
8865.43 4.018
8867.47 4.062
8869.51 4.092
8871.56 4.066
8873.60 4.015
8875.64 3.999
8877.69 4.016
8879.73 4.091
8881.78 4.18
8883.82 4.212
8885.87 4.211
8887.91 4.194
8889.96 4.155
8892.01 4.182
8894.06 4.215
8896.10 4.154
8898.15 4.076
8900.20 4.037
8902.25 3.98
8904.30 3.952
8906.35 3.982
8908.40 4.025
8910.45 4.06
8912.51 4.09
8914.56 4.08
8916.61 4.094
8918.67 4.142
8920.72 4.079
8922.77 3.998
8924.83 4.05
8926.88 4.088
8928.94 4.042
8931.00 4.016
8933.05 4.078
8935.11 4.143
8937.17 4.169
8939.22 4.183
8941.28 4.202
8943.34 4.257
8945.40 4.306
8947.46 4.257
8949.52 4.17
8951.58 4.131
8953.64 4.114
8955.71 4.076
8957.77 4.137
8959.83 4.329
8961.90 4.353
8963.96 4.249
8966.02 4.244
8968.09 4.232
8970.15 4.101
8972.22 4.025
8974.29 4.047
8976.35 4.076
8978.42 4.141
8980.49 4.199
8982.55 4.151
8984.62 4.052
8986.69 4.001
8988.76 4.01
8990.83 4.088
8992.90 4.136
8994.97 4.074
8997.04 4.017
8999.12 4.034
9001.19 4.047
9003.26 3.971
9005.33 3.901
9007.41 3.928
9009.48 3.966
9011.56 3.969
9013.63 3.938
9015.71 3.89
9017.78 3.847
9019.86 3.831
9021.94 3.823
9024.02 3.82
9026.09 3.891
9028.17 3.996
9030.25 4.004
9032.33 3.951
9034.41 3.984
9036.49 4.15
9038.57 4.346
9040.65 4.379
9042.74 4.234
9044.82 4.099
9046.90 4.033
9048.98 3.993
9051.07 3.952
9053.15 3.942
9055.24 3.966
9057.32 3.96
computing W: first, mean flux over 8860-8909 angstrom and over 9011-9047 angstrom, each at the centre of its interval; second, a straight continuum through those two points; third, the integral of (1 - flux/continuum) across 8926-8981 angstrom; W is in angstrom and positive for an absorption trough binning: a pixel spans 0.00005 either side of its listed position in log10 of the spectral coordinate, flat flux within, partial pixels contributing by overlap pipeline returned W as -1.5 angstrom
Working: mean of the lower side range 4.09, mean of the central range 4.16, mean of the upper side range 4.01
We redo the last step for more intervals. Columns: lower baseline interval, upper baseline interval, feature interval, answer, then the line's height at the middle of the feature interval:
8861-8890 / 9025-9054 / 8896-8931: 0.31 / 4.09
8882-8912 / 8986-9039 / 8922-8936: 0.04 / 4.07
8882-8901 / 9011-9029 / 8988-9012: -0.50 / 3.93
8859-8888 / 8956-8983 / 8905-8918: 0.21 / 4.12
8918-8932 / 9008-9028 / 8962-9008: -1.56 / 3.95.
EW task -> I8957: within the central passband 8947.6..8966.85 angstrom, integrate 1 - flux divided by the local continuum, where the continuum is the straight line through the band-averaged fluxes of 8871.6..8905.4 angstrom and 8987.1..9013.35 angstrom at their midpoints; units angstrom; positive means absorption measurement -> -0.7 angstrom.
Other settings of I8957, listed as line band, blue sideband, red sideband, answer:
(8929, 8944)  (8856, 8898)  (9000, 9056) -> -0.3 angstrom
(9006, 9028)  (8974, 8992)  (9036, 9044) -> 1.6 angstrom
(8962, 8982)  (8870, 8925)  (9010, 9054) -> -0.6 angstrom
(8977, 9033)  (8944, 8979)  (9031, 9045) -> 2.4 angstrom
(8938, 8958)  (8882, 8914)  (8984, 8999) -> -0.5 angstrom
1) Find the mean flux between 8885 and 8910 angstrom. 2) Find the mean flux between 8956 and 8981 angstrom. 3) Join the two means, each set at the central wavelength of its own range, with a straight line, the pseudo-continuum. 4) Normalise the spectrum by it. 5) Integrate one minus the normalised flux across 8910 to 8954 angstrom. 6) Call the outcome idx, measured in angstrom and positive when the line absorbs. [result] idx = 0.1 angstrom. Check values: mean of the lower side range 4.1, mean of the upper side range 4.17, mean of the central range 4.13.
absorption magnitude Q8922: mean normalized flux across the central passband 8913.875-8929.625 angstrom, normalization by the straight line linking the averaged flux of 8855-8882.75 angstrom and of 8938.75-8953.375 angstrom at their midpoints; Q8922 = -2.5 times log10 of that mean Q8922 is 0.02 mag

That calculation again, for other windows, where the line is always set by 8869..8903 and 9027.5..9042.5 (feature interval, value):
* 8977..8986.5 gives 0.00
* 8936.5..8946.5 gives -0.03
